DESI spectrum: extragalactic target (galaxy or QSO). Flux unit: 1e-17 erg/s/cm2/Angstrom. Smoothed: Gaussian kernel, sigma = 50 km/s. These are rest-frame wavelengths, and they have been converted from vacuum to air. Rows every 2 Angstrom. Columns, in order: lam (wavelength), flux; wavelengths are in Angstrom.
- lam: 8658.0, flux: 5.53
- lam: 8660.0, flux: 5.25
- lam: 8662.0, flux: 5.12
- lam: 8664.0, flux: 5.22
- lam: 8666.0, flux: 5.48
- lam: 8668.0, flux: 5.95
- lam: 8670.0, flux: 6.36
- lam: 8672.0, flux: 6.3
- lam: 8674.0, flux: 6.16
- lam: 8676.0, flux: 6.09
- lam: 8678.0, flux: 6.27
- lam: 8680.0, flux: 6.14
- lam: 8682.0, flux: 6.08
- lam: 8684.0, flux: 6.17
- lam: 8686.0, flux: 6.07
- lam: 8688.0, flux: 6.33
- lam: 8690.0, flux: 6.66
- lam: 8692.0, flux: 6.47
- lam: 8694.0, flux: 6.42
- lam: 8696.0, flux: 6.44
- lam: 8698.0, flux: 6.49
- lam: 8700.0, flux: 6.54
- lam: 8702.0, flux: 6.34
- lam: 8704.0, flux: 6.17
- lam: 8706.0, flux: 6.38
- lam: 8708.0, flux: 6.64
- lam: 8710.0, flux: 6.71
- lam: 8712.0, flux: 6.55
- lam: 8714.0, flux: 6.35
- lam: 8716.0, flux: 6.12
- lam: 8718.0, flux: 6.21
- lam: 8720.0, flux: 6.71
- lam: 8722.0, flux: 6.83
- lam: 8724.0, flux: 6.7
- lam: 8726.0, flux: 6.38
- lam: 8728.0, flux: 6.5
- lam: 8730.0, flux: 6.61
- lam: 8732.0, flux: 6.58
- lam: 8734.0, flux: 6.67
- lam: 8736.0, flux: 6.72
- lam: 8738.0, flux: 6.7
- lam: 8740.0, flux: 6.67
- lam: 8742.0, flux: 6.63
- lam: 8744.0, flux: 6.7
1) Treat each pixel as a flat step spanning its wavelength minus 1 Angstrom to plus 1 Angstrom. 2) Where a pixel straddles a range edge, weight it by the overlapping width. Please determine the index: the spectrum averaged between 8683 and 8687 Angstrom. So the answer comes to 6.12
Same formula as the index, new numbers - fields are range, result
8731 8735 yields 6.62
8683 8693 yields 6.34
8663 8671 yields 5.75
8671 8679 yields 6.21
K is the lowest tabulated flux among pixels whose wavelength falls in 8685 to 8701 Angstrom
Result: 6.07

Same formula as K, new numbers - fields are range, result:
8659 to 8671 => 5.12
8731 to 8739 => 6.58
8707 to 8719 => 6.12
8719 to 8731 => 6.38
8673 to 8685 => 6.08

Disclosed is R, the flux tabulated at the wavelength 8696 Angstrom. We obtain 6.44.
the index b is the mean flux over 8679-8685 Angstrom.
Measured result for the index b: 6.13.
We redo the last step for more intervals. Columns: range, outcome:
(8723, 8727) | 6.54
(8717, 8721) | 6.46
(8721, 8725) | 6.77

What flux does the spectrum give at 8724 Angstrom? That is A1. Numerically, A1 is 6.7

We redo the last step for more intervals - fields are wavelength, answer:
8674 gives 6.16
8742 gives 6.63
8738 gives 6.7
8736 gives 6.72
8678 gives 6.27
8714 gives 6.35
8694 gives 6.42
